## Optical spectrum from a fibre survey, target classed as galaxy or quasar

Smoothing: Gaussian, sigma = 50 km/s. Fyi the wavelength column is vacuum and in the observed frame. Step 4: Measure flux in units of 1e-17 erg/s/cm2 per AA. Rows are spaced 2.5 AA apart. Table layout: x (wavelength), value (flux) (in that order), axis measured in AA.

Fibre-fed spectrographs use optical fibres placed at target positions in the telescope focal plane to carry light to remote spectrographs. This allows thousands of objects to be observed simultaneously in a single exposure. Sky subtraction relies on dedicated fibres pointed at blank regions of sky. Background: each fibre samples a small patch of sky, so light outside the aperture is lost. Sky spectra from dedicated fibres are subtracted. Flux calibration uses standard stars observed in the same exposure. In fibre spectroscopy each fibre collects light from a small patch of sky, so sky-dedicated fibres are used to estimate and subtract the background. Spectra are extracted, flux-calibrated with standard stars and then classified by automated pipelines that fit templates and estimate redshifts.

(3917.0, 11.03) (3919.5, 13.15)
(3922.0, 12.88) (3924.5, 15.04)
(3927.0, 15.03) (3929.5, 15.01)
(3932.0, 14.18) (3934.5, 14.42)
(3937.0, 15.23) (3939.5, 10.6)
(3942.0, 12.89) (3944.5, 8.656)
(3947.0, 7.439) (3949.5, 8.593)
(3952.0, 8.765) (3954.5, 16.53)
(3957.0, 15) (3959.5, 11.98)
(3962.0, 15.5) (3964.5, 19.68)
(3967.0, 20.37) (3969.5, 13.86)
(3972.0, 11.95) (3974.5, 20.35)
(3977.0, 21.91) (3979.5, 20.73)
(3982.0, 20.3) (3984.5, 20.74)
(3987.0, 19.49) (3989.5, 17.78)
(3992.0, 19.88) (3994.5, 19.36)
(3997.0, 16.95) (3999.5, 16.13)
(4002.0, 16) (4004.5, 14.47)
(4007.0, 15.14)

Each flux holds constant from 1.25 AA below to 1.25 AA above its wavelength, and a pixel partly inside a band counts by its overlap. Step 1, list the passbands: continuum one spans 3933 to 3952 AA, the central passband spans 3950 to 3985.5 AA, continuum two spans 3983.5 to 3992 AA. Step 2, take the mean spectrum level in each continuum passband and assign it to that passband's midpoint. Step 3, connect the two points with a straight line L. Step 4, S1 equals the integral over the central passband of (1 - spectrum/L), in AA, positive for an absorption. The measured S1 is -2.2 AA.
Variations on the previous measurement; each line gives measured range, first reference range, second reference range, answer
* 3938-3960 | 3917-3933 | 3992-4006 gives 5.5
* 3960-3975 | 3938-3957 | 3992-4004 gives -3.6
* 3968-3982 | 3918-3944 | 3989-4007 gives -1.9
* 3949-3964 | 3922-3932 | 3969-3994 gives 3.3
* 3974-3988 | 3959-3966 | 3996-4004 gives -3.8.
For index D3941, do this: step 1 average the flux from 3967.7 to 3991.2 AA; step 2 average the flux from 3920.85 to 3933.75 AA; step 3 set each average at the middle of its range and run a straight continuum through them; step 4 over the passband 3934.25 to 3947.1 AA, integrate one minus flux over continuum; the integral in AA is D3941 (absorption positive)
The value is 3.13 AA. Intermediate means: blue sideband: 14.4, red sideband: 18.6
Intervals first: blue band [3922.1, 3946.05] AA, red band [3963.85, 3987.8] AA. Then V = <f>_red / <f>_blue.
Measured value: 1.4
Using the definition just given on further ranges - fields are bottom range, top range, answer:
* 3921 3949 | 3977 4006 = 1.45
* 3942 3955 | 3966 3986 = 1.90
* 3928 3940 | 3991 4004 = 1.24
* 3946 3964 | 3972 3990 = 1.60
